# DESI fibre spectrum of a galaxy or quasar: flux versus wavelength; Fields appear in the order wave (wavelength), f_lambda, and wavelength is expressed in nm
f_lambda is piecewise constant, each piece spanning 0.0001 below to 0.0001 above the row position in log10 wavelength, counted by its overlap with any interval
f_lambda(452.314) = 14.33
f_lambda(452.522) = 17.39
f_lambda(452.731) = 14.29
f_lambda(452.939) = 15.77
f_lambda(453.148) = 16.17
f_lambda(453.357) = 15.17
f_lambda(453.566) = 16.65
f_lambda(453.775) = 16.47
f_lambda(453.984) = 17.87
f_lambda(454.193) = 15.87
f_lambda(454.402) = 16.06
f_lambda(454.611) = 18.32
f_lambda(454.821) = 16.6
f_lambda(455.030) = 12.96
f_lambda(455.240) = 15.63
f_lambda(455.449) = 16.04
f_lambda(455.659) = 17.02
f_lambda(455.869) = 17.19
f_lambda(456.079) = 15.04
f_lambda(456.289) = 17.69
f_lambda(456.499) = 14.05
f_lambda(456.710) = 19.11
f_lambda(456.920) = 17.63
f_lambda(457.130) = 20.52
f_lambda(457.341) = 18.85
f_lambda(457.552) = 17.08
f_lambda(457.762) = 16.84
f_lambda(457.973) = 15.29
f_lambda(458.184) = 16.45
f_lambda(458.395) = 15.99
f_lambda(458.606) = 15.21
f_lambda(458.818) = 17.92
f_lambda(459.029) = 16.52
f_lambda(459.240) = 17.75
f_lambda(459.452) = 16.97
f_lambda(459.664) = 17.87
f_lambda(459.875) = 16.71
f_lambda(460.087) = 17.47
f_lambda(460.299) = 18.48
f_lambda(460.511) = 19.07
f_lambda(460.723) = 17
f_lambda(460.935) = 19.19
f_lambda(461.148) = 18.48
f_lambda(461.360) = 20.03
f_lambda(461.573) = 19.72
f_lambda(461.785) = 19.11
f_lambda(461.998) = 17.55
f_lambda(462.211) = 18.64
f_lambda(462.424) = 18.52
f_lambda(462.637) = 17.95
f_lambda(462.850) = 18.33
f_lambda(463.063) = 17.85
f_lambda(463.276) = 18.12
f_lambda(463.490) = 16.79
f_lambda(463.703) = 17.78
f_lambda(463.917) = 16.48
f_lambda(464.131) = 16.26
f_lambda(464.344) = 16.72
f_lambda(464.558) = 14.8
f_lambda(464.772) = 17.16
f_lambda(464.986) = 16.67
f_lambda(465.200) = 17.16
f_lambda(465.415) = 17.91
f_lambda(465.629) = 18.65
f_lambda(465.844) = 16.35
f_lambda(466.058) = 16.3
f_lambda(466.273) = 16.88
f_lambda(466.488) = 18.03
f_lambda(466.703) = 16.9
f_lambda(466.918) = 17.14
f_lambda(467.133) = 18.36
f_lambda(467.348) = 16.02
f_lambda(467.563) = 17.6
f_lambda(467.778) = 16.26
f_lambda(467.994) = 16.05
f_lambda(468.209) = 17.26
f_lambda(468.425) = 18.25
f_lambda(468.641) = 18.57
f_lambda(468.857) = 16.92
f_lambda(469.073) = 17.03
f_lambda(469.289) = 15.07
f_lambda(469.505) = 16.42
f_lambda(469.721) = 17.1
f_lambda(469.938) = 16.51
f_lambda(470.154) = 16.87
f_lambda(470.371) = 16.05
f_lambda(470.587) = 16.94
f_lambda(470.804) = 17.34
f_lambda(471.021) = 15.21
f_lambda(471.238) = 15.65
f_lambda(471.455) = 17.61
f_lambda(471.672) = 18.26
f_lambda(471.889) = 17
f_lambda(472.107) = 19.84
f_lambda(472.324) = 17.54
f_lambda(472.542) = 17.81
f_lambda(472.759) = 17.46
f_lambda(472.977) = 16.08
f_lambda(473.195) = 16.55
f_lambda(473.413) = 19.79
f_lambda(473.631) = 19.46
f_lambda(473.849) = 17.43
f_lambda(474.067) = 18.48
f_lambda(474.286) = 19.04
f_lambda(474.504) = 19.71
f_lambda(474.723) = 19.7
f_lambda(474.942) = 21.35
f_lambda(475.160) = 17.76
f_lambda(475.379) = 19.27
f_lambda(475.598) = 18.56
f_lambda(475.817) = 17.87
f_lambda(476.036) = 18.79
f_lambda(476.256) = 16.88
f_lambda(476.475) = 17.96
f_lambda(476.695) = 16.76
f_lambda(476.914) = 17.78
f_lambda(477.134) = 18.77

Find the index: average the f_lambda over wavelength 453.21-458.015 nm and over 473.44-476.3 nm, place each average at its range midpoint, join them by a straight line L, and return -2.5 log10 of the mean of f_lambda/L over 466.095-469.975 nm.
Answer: 0.07 mag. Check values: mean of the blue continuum 16.7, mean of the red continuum 18.9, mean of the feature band 17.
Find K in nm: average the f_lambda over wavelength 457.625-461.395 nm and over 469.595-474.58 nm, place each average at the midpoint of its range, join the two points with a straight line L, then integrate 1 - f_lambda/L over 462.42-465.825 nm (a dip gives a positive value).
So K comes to 0.032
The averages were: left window 17.4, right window 17.5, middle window 17.3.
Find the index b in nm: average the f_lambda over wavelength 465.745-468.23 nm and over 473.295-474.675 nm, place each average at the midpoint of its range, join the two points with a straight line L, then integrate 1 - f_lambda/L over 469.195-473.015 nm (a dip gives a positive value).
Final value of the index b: 0.25 nm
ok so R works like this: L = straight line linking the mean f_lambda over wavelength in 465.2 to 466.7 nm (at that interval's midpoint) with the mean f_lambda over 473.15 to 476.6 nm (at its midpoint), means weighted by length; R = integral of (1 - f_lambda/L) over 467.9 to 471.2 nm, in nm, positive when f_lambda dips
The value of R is 0.20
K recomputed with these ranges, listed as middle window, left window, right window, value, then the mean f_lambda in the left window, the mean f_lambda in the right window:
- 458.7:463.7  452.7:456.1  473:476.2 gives -0.31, 16.1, 18.7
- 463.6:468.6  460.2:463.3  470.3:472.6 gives 0.26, 18.5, 17.2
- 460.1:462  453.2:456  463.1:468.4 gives -0.23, 16.3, 17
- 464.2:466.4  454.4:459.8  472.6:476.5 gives 0.09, 16.8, 18.5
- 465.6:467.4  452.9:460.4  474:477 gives 0.06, 16.8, 18.6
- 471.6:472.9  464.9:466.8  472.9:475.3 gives 0.03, 17.2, 18.7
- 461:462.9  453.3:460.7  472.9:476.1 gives -0.15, 16.9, 18.7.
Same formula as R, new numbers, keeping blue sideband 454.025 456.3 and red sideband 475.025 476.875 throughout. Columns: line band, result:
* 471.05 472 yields 0.036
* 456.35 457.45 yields -0.111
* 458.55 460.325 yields -0.067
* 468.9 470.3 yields 0.077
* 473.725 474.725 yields -0.051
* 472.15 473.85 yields -0.009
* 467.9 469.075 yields -0.001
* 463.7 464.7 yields 0.042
